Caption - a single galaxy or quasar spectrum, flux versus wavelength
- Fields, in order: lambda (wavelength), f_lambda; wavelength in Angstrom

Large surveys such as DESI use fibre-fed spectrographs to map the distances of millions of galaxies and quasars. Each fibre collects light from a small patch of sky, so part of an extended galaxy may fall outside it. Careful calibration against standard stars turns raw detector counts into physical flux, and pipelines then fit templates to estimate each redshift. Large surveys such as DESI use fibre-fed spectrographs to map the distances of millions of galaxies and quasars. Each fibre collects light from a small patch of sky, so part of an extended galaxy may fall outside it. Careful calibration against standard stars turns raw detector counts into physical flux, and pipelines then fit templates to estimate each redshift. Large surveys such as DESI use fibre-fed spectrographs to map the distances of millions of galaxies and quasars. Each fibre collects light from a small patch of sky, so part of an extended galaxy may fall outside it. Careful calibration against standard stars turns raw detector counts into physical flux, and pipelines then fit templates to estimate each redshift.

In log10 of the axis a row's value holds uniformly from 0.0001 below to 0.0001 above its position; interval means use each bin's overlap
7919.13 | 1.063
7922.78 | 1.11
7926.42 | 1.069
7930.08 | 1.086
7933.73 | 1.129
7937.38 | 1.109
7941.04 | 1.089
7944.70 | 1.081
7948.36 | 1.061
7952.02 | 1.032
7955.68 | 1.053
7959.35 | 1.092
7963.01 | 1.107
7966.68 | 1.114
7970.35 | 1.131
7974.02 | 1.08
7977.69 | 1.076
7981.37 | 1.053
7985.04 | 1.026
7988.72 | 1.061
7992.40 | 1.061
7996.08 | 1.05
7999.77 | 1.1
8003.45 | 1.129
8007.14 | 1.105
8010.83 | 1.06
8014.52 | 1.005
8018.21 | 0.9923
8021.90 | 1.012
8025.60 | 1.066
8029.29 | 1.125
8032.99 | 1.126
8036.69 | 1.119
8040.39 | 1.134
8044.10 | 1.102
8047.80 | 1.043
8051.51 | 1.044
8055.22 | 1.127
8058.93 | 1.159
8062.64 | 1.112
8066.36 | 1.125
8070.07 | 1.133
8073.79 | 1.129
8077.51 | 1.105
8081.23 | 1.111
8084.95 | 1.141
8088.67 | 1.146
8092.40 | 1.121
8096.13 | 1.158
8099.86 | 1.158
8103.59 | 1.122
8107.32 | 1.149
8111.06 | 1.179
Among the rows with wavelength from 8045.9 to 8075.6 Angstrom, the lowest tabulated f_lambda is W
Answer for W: 1.043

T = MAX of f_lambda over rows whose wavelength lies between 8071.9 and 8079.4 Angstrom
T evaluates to 1.129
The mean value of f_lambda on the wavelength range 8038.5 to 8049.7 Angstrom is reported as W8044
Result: 1.09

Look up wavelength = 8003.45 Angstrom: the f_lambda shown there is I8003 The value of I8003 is 1.129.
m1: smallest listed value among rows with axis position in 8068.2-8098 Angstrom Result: 1.105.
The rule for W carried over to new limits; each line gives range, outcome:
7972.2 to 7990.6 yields 1.026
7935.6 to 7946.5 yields 1.081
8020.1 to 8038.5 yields 1.012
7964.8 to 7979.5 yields 1.076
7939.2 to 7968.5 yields 1.032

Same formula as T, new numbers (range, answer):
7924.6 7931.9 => 1.086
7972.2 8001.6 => 1.1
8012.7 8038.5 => 1.126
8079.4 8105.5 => 1.158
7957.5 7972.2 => 1.131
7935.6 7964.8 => 1.109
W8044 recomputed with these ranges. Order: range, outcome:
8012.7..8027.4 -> 1.02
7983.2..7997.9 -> 1.05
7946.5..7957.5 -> 1.05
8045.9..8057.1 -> 1.07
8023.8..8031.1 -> 1.1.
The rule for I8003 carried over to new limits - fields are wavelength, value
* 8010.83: 1.06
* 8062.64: 1.112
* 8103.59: 1.122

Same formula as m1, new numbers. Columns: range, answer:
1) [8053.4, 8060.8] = 1.127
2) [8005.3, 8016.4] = 1.005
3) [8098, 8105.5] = 1.122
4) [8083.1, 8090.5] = 1.141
